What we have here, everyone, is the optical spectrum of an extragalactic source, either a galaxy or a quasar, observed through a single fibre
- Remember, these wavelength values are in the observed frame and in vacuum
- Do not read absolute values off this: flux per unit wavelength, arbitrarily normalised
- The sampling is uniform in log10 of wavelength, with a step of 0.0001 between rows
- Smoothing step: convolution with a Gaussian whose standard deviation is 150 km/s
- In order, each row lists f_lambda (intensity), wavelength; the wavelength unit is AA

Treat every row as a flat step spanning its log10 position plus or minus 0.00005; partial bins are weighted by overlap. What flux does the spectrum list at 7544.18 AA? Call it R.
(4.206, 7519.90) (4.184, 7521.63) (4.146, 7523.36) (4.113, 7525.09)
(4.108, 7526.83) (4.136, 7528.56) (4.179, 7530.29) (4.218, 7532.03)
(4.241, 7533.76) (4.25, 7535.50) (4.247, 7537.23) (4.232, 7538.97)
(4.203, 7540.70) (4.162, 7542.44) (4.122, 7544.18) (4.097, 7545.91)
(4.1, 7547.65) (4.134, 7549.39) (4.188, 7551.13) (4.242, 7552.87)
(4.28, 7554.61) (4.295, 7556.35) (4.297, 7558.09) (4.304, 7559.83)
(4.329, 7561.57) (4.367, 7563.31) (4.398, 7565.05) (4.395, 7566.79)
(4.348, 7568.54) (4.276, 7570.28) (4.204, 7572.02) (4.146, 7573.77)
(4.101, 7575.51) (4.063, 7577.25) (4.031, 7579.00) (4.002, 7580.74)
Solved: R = 4.122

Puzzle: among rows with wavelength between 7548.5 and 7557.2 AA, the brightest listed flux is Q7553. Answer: 4.295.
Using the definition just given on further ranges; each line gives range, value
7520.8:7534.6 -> 4.241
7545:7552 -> 4.188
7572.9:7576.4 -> 4.146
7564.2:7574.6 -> 4.398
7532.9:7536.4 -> 4.25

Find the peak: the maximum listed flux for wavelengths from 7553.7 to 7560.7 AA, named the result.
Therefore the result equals 4.304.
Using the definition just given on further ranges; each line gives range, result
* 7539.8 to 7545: 4.203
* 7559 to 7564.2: 4.367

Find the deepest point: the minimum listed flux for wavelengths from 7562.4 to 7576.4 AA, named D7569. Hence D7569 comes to 4.101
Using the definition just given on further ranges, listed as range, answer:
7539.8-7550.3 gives 4.097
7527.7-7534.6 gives 4.136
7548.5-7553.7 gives 4.134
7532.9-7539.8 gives 4.232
